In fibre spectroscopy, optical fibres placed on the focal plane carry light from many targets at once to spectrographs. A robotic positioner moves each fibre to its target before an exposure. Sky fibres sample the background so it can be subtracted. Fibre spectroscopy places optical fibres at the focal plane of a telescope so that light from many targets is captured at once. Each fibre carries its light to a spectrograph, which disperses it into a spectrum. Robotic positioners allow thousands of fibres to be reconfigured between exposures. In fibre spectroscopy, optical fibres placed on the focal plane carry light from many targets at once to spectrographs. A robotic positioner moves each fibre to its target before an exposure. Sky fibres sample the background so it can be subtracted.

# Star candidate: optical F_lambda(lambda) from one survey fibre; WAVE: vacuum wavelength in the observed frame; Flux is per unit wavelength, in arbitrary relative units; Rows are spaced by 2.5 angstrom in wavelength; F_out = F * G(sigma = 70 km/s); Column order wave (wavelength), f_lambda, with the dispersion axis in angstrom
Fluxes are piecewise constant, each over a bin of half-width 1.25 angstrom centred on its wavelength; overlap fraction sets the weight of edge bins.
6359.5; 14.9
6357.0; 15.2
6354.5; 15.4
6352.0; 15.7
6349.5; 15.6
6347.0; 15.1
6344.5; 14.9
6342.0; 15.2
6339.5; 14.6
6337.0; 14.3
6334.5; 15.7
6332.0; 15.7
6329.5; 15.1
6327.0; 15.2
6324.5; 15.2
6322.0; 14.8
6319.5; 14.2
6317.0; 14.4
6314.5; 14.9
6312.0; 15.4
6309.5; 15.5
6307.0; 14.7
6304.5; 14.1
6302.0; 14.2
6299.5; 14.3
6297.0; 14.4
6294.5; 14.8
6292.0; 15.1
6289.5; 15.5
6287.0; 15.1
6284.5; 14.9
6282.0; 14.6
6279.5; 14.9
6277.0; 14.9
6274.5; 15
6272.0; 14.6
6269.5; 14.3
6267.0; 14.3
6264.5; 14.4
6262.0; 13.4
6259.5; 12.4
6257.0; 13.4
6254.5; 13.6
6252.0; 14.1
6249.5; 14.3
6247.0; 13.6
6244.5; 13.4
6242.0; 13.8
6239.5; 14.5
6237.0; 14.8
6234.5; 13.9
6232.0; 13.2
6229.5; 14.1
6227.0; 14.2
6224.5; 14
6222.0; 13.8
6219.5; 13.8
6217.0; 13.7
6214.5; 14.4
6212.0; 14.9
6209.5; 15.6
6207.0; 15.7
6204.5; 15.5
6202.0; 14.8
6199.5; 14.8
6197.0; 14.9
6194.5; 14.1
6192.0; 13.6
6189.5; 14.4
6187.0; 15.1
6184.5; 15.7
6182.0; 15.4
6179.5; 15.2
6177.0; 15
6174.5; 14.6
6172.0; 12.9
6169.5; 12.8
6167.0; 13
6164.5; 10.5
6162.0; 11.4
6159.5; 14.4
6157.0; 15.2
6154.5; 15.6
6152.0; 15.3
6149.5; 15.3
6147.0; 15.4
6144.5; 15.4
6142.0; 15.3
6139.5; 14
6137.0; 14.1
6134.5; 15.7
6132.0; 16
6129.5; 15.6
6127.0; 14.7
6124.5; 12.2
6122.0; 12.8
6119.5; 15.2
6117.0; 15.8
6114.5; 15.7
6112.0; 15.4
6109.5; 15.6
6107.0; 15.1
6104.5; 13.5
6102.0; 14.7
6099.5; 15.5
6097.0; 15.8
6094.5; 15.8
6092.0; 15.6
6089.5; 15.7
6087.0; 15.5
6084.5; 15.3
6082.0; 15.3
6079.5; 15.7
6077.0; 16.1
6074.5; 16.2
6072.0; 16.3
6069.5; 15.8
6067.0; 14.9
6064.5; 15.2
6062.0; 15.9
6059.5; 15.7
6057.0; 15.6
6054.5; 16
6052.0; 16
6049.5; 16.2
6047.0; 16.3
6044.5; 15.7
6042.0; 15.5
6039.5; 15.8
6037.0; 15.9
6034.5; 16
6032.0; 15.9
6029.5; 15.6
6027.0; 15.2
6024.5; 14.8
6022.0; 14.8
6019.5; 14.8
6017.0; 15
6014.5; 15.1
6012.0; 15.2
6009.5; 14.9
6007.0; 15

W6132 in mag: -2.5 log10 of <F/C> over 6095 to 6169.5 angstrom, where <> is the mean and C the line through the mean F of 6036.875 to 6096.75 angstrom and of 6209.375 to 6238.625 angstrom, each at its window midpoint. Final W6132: 0.04 mag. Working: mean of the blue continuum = 15.7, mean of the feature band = 14.6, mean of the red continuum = 14.2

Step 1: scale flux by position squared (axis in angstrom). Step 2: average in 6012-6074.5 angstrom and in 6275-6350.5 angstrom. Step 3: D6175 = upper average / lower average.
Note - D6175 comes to 1.04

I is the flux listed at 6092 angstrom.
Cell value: 15.6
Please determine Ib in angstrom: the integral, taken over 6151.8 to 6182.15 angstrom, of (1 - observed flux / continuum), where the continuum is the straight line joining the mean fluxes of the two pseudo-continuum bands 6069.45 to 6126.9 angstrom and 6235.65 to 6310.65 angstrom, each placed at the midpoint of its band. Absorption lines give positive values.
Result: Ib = 2.11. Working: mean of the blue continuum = 15.2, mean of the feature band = 13.8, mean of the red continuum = 14.4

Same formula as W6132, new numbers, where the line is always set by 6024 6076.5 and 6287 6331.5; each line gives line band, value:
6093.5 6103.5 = 0.014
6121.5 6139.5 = 0.072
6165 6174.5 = 0.185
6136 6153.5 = 0.030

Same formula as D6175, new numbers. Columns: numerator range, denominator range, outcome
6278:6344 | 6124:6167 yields 1.08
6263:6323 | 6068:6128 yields 1.03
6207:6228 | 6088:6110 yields 0.98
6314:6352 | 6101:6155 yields 1.08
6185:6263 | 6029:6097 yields 0.95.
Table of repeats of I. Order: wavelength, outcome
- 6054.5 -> 16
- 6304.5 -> 14.1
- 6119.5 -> 15.2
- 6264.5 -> 14.4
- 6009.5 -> 14.9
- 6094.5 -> 15.8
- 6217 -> 13.7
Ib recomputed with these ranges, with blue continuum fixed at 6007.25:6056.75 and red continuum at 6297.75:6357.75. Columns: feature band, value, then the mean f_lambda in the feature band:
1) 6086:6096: -0.2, 15.7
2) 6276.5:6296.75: 0.1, 14.9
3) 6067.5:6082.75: -0.4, 15.9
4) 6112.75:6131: 0.9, 14.6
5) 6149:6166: 1.5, 13.9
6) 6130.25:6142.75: 0.2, 15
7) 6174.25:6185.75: 0.0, 15.2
